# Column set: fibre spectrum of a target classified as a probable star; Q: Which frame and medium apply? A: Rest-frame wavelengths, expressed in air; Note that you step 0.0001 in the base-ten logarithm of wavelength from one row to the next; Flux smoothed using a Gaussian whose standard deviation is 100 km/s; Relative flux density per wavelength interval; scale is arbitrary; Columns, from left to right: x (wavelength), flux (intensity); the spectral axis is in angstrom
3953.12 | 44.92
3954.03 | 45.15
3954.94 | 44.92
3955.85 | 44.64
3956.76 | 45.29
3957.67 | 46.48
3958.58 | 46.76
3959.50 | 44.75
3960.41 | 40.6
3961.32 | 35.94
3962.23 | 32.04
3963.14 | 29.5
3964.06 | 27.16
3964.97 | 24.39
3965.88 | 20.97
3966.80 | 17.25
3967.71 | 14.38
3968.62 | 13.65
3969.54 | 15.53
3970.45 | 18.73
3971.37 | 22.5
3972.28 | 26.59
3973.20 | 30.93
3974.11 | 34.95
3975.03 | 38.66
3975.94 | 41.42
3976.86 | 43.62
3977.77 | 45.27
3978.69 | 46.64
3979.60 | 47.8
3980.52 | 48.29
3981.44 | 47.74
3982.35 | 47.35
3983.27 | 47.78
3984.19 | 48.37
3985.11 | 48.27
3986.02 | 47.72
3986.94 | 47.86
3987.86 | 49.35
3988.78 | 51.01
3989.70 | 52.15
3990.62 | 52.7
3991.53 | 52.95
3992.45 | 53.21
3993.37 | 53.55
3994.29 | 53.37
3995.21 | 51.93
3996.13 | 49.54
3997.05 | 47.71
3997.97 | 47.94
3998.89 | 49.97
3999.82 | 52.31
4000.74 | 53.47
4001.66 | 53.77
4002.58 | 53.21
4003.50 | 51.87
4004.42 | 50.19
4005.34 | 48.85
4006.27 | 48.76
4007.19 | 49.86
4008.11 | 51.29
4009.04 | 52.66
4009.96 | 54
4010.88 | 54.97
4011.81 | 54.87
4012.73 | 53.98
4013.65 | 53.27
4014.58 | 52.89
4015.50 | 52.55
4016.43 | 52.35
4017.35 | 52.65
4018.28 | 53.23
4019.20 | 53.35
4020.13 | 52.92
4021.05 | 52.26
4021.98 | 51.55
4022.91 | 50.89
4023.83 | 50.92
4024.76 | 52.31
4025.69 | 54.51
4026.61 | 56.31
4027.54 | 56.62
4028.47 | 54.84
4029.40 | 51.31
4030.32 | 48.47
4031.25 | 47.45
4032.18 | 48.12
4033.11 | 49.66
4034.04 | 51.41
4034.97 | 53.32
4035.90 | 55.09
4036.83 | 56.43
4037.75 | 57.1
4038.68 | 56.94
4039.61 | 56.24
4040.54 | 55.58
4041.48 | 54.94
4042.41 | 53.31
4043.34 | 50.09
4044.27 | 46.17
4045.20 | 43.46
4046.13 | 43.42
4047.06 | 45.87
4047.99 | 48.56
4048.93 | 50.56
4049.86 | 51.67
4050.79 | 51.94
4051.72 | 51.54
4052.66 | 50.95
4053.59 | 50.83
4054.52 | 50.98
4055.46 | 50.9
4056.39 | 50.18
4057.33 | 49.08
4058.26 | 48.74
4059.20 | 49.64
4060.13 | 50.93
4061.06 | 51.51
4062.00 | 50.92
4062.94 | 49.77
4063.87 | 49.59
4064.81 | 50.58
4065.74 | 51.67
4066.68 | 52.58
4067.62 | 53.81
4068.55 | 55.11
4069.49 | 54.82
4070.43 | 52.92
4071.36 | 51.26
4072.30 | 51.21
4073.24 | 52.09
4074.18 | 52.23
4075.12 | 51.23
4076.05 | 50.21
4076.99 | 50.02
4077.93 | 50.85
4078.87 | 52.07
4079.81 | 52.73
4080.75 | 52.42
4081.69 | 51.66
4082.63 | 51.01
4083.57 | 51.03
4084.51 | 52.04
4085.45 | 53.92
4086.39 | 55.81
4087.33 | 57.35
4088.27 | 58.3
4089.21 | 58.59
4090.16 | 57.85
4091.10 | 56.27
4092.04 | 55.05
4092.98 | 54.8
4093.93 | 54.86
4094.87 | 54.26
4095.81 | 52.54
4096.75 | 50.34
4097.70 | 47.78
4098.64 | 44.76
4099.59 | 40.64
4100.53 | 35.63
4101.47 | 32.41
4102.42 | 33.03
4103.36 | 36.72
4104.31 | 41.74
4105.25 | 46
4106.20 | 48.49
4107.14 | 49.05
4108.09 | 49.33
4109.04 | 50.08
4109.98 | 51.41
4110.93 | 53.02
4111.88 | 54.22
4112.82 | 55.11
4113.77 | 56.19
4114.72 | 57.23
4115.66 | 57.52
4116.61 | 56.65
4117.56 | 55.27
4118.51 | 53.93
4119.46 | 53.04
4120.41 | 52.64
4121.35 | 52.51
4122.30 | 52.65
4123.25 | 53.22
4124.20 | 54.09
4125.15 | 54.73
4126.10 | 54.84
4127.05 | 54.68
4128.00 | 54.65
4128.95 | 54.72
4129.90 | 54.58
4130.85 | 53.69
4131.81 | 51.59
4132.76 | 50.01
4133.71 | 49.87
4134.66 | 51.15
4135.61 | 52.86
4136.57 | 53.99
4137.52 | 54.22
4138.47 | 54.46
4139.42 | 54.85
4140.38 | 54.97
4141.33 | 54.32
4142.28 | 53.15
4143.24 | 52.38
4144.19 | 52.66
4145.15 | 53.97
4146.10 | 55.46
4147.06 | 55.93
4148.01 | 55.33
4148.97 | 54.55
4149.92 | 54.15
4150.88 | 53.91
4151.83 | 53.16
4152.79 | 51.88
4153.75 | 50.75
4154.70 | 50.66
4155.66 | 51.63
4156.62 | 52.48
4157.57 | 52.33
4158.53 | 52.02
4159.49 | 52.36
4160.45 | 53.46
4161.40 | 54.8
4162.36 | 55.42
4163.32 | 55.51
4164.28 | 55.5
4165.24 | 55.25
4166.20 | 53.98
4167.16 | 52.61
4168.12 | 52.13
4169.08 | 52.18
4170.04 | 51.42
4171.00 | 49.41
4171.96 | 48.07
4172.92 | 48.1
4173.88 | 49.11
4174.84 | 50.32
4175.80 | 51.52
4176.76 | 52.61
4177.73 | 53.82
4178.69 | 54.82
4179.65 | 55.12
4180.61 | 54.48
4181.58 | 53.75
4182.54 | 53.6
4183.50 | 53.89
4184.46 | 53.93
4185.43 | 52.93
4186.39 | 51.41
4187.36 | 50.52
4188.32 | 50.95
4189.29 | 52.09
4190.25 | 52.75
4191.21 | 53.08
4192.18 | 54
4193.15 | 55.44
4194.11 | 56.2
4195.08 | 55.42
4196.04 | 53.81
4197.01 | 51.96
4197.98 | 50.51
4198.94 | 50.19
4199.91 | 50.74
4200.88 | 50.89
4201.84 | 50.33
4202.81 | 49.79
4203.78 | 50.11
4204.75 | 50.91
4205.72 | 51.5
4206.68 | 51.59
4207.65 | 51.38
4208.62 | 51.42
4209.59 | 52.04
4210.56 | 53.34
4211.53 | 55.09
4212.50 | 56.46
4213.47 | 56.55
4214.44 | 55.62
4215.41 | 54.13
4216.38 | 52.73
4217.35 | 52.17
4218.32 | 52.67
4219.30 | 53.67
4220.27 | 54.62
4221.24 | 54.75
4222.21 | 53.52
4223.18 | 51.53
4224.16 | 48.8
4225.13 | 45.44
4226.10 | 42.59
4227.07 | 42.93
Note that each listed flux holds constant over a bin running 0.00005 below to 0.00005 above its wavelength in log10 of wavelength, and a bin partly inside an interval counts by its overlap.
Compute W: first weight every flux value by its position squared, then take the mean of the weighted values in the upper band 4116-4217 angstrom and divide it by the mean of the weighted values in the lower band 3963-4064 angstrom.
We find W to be 1.20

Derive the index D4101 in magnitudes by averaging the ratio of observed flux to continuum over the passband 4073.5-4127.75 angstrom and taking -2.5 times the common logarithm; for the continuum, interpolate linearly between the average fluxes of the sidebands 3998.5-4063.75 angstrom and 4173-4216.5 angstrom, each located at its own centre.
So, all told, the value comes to 0.02 mag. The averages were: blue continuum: 51.7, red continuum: 52.7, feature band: 51.4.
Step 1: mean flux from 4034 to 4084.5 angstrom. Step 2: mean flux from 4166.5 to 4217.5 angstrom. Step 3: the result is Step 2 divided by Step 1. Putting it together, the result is 1.0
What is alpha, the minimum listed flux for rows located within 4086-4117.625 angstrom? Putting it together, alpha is 32.41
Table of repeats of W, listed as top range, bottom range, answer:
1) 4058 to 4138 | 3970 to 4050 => 1.09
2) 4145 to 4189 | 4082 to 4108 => 1.11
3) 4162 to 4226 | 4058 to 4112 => 1.10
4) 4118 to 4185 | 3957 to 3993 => 1.50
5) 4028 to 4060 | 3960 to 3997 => 1.34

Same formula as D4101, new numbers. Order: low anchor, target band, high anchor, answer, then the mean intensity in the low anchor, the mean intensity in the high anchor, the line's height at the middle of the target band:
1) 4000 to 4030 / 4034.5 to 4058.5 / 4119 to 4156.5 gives 0.03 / 52.7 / 53.4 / 52.9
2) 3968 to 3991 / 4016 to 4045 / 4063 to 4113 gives -0.17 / 40.4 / 50.6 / 45.2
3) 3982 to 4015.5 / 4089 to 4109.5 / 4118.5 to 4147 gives 0.12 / 51.2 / 53.5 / 52.9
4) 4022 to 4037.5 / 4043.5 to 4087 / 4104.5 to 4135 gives 0.04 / 52.4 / 52.9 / 52.6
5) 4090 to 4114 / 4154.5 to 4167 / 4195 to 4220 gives -0.06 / 48.3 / 52.5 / 50.6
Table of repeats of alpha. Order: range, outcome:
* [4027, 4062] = 43.42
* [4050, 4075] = 48.74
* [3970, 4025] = 18.73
